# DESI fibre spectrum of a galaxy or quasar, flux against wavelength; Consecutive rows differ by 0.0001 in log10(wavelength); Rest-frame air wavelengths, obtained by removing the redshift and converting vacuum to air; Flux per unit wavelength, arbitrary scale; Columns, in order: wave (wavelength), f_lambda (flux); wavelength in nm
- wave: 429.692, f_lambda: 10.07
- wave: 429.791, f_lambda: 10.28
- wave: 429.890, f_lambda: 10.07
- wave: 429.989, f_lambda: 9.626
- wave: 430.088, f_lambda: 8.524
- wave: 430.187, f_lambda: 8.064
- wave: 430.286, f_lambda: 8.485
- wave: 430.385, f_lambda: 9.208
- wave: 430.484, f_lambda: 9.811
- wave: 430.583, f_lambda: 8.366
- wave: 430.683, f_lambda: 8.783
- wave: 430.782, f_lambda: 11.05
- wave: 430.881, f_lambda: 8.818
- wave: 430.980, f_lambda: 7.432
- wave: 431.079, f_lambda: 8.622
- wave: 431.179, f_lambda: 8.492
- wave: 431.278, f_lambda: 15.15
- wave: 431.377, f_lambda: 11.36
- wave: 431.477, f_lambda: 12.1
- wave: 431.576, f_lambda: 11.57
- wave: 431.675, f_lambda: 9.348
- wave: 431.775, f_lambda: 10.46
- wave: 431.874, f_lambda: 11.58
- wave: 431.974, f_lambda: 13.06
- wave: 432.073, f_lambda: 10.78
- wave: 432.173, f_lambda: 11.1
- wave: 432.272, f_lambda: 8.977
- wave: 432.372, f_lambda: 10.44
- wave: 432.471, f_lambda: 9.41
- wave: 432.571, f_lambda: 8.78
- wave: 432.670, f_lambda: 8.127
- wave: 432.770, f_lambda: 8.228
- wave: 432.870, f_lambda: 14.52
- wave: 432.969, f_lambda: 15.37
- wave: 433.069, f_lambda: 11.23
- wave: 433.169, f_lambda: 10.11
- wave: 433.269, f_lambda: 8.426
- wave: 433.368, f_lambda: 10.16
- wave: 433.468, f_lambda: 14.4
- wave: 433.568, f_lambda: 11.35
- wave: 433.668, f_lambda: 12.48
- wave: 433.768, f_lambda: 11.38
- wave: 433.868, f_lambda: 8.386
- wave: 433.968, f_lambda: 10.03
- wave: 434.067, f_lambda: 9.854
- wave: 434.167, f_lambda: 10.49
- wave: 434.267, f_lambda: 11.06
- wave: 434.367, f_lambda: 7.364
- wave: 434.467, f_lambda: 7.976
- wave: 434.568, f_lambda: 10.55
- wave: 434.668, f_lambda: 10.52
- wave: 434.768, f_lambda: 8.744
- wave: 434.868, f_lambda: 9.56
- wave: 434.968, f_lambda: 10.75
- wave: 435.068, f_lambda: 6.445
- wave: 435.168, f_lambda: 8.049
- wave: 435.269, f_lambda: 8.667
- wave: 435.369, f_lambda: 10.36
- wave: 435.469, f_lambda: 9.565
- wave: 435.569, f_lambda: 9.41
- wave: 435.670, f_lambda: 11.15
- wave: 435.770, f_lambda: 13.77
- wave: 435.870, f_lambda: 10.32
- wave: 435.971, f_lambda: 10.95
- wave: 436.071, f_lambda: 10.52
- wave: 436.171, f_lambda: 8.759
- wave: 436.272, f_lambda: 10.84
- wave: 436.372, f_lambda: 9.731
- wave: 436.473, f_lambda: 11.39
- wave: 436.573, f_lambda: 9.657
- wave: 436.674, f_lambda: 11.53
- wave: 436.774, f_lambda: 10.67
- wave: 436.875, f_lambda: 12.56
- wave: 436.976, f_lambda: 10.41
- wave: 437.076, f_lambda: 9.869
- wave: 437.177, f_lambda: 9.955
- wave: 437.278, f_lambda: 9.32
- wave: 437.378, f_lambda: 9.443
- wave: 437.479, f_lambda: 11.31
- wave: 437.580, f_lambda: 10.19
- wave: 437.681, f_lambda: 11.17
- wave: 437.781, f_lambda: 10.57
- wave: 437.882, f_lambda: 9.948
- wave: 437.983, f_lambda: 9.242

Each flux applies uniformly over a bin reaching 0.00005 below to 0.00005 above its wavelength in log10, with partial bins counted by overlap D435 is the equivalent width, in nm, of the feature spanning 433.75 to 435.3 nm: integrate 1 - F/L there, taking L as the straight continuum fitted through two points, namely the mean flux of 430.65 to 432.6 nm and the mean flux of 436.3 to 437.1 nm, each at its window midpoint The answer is 0.19 nm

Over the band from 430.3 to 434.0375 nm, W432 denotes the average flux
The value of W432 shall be 10.5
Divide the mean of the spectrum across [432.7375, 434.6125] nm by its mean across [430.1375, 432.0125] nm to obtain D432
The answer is 1.06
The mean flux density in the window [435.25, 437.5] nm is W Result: 10.5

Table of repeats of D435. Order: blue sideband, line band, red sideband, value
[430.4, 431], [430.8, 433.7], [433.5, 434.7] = -0.34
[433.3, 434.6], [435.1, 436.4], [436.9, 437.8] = 0.03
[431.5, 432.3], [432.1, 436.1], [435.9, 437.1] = 0.21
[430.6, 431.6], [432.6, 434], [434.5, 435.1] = -0.17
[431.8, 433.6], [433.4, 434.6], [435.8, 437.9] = 0.04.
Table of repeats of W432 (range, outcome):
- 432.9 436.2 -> 10.3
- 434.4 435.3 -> 9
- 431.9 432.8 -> 9.96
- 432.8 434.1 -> 11.3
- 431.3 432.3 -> 11.2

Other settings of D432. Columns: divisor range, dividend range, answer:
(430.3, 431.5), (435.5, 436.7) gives 1.08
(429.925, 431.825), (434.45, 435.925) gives 1.00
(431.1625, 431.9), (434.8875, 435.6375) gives 0.80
